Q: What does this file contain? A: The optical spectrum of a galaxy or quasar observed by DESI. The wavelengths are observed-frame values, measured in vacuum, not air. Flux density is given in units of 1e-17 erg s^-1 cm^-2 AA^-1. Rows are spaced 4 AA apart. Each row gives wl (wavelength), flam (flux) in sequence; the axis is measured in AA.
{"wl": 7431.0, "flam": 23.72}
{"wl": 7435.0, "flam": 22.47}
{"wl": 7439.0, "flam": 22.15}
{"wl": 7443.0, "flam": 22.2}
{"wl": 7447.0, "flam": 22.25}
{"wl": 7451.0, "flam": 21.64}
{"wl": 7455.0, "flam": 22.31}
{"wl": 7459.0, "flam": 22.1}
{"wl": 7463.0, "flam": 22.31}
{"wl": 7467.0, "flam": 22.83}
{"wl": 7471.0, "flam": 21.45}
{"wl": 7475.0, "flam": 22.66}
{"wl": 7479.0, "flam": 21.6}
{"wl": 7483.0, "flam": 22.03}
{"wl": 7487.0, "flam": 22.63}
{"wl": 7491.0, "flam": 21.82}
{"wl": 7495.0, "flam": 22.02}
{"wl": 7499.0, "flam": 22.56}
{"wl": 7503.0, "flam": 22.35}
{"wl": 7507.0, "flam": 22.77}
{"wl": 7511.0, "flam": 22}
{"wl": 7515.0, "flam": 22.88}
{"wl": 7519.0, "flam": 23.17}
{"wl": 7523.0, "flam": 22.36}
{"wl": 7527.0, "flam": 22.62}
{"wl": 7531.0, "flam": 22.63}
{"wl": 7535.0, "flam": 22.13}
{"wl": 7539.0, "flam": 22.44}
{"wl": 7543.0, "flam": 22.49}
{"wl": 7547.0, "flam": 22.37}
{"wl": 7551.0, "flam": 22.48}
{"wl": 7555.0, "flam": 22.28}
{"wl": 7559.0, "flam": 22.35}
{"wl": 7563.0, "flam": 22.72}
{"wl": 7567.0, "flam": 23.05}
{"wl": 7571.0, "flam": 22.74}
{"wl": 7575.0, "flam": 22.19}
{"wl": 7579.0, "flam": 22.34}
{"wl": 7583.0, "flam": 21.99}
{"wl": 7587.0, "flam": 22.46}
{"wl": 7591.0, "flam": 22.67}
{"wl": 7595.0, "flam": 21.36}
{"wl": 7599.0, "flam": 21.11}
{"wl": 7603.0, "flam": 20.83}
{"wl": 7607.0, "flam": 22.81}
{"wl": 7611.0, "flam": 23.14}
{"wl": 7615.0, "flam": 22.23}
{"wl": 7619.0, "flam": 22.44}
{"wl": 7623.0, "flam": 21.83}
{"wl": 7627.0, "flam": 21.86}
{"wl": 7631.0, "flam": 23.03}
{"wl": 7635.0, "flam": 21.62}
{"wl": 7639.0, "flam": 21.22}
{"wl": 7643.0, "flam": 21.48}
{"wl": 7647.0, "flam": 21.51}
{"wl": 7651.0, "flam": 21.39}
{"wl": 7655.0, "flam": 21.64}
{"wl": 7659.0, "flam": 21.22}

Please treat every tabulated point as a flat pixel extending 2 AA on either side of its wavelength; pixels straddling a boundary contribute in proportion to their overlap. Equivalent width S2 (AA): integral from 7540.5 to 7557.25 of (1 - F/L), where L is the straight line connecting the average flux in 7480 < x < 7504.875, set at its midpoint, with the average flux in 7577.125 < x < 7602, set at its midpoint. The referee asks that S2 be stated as -0.3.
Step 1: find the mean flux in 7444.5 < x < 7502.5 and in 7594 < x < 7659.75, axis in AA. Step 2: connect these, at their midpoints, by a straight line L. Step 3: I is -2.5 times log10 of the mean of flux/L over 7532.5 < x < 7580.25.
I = -0.02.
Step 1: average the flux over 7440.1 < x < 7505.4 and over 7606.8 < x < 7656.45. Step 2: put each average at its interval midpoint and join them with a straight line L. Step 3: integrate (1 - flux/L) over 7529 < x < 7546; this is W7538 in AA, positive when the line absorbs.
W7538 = -0.2 AA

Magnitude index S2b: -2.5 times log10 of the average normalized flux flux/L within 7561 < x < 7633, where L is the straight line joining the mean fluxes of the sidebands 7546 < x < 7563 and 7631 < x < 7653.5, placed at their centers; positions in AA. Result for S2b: -0.012 mag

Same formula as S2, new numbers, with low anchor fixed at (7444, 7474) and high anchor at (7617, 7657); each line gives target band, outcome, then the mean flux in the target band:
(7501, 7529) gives -0.7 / 22.6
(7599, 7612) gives -0.1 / 22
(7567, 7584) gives -0.4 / 22.4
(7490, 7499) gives 0.0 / 22.1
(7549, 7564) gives -0.3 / 22.4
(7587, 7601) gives 0.0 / 21.8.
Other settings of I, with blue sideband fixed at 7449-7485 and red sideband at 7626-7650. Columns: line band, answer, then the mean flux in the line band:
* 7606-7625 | -0.03 mag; 22.5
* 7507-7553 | -0.03 mag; 22.5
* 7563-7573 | -0.05 mag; 22.9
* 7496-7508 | -0.02 mag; 22.5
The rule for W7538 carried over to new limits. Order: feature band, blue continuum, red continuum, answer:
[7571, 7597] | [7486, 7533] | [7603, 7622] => 0.3 AA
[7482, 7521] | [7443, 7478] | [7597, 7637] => -0.5 AA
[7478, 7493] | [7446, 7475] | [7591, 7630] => 0.1 AA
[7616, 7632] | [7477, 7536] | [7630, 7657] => -0.4 AA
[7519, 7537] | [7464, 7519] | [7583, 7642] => -0.2 AA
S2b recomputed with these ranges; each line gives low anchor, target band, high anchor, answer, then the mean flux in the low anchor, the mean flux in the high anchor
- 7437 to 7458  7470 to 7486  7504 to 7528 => 0.02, 22.1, 22.6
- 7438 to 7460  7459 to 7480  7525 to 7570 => 0.00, 22.1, 22.5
